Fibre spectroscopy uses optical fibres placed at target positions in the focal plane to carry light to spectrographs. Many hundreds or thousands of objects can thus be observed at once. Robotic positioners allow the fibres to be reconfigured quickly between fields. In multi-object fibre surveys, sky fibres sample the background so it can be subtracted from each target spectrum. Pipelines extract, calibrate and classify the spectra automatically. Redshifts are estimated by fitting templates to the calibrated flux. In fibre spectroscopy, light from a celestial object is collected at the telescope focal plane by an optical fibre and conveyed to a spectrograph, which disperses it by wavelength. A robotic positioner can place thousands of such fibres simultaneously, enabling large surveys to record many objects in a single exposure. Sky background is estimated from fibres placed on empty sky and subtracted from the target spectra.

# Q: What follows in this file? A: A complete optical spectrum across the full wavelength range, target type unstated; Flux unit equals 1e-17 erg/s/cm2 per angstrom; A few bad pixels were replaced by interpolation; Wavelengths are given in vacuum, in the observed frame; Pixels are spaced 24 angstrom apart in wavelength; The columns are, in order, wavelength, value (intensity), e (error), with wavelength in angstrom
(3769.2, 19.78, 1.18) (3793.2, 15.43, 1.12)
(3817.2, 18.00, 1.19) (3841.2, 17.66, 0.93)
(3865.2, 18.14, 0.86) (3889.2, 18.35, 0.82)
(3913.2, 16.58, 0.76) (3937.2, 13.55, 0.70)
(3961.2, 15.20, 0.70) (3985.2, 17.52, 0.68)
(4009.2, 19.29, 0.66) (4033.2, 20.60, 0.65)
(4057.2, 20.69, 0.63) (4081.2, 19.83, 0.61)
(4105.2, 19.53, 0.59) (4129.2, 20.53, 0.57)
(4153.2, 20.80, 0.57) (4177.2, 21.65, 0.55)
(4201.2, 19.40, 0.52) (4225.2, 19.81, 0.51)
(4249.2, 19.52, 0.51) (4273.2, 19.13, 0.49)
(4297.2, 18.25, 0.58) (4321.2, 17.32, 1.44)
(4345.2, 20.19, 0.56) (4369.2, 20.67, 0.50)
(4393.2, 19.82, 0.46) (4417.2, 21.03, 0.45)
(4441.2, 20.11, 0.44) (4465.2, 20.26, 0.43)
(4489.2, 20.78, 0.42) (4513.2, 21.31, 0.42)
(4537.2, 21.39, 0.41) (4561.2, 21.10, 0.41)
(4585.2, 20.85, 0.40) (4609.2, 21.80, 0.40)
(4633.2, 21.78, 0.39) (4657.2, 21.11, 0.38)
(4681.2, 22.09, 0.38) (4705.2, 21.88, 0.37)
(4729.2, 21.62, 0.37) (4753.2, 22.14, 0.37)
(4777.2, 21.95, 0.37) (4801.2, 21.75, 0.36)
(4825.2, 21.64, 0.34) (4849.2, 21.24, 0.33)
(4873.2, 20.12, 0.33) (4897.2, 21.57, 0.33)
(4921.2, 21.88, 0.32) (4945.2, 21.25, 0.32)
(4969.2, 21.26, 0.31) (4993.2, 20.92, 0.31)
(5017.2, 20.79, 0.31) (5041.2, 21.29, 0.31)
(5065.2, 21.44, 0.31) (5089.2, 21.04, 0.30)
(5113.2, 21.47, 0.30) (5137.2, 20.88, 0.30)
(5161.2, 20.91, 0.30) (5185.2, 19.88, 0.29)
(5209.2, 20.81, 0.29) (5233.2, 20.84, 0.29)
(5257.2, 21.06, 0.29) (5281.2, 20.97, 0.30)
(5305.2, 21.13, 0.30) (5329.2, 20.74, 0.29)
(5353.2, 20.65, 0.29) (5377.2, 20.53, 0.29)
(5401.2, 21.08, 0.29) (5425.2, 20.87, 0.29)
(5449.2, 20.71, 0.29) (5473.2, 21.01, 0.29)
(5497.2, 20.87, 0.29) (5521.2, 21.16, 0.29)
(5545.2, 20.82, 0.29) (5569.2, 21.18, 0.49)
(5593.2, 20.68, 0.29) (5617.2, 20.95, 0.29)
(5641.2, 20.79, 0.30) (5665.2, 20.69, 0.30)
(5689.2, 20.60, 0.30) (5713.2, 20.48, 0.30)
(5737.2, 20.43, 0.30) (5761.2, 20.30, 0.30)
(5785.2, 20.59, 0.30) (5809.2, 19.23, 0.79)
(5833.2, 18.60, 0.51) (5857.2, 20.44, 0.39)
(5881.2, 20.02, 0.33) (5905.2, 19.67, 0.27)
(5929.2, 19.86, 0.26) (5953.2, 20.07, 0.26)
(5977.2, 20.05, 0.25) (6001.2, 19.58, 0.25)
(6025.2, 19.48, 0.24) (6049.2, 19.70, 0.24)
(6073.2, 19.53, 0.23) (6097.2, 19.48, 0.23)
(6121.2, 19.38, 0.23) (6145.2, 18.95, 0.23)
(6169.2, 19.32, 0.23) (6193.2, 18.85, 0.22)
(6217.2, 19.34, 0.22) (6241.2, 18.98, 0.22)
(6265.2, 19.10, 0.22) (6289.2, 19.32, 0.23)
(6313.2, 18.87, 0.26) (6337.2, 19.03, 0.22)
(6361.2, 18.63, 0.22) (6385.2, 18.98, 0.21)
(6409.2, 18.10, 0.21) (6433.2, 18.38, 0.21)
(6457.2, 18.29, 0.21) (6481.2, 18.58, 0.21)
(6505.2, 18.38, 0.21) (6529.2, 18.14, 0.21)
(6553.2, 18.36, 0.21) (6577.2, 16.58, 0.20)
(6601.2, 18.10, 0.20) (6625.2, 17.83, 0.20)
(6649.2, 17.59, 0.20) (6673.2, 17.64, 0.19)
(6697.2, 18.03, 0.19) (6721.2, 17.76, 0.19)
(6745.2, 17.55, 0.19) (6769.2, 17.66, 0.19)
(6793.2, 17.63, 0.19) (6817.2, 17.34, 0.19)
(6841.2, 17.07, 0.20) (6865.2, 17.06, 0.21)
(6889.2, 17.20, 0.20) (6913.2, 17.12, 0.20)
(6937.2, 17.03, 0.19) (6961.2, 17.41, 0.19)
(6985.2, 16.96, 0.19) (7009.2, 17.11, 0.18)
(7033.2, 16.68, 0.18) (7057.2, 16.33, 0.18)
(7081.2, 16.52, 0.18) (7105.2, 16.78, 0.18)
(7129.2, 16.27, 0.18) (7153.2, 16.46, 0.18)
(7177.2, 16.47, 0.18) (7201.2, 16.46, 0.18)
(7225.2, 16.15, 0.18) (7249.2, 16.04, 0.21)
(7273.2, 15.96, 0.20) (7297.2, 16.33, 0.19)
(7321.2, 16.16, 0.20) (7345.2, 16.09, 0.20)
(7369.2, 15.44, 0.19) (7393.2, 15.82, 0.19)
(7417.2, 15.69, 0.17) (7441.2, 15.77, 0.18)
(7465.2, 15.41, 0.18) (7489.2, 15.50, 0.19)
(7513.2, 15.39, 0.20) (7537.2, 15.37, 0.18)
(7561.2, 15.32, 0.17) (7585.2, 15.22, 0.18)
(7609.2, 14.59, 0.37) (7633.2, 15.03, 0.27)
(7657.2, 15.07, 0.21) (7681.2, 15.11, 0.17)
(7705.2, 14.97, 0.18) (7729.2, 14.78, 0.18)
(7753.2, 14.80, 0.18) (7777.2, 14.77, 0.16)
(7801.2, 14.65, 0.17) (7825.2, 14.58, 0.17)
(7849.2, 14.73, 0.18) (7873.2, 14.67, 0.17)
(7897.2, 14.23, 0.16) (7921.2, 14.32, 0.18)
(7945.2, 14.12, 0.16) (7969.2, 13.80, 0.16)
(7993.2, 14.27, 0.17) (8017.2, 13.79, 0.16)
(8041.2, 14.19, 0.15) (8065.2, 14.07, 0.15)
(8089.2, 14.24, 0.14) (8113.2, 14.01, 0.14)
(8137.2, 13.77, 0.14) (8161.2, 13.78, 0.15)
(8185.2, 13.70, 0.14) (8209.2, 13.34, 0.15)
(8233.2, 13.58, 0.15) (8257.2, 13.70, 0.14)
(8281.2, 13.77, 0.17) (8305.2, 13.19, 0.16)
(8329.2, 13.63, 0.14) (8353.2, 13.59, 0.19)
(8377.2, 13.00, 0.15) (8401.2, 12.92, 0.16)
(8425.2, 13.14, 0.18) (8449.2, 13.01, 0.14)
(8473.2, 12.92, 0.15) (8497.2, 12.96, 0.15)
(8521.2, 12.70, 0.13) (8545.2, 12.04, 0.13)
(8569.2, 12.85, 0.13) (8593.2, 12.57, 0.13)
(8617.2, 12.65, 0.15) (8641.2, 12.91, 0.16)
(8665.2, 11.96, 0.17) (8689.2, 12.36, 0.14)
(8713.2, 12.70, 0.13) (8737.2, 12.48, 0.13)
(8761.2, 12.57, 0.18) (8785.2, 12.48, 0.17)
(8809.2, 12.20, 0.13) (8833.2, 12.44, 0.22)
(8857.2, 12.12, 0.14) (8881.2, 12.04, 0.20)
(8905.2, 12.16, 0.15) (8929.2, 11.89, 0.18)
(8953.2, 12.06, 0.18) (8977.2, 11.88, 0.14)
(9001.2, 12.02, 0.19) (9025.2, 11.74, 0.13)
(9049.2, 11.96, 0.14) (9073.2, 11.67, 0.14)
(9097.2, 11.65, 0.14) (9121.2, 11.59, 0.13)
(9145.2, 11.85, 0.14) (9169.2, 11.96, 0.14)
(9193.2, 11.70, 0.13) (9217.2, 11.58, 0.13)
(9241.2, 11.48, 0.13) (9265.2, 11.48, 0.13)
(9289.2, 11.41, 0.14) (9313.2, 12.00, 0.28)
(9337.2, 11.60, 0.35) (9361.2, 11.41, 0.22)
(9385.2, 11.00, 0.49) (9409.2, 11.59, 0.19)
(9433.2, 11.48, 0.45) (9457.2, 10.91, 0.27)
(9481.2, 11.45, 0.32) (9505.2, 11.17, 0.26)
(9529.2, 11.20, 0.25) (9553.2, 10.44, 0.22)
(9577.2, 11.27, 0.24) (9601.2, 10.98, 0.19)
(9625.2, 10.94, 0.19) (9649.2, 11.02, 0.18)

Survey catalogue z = 0.00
